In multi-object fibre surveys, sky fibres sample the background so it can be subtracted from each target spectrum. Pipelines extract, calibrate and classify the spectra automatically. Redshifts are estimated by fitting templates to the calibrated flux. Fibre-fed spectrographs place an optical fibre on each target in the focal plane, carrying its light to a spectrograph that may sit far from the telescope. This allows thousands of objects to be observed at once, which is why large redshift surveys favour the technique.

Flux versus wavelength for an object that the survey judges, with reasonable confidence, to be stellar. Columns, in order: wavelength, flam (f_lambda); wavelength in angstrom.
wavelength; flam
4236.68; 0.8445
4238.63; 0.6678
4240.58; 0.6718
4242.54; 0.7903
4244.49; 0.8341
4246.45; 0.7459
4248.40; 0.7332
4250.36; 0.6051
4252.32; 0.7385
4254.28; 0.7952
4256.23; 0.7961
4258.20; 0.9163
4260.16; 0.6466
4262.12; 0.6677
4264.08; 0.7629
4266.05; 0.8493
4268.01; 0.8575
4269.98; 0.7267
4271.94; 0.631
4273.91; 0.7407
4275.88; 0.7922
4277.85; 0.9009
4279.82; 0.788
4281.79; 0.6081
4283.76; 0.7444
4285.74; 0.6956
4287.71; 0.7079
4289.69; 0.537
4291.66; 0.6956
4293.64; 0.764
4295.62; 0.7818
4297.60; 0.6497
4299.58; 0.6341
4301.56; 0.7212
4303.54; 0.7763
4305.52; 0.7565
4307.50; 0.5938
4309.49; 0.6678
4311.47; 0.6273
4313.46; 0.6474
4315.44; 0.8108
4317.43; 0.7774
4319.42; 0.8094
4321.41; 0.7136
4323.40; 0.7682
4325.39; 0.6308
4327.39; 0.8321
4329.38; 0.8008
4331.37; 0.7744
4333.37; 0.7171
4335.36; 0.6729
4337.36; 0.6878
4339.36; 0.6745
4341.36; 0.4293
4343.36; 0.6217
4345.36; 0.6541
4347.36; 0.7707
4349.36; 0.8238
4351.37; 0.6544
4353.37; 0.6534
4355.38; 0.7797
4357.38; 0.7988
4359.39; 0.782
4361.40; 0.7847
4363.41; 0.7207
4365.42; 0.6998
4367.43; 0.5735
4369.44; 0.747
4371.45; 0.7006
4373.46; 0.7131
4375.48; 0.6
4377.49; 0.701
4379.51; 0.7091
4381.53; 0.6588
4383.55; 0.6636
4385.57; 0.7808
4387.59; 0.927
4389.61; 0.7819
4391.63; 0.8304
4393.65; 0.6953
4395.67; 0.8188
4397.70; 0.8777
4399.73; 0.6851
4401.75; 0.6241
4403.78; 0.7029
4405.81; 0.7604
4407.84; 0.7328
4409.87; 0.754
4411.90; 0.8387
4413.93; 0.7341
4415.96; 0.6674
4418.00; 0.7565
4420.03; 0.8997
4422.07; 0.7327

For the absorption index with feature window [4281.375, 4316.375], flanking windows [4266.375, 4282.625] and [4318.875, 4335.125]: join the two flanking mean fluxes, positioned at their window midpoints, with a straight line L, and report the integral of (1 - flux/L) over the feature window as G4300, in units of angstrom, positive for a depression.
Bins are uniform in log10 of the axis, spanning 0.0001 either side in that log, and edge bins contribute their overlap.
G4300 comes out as 3.01 angstrom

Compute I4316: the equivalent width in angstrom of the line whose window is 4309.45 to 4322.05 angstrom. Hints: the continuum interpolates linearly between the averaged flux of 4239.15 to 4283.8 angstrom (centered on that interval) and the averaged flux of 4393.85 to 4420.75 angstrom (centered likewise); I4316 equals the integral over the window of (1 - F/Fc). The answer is 0.5 angstrom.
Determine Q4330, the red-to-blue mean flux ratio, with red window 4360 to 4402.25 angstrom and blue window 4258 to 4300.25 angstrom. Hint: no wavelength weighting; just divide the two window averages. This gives 1.00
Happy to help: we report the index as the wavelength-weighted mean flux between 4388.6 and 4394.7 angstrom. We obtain 0.771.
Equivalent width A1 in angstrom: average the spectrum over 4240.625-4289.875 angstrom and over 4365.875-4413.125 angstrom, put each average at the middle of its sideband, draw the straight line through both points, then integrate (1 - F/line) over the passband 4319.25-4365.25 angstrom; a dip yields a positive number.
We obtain 1.28 angstrom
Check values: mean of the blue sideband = 0.746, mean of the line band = 0.718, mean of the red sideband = 0.734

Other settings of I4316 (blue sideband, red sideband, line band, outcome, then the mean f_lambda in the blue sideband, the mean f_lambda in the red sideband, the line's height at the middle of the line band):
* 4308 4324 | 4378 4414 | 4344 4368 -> 0.4 angstrom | 0.723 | 0.754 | 0.738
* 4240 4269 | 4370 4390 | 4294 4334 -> 1.0 angstrom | 0.762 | 0.722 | 0.743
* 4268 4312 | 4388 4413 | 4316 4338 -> -0.6 angstrom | 0.711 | 0.763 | 0.728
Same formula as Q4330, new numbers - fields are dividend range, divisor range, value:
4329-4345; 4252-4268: 0.86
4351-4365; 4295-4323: 1.04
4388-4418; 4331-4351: 1.11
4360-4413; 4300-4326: 1.03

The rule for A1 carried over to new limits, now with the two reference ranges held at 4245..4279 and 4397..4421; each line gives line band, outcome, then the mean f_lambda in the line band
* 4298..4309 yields 0.9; 0.693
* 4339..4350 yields 1.4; 0.657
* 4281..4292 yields 1.4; 0.664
